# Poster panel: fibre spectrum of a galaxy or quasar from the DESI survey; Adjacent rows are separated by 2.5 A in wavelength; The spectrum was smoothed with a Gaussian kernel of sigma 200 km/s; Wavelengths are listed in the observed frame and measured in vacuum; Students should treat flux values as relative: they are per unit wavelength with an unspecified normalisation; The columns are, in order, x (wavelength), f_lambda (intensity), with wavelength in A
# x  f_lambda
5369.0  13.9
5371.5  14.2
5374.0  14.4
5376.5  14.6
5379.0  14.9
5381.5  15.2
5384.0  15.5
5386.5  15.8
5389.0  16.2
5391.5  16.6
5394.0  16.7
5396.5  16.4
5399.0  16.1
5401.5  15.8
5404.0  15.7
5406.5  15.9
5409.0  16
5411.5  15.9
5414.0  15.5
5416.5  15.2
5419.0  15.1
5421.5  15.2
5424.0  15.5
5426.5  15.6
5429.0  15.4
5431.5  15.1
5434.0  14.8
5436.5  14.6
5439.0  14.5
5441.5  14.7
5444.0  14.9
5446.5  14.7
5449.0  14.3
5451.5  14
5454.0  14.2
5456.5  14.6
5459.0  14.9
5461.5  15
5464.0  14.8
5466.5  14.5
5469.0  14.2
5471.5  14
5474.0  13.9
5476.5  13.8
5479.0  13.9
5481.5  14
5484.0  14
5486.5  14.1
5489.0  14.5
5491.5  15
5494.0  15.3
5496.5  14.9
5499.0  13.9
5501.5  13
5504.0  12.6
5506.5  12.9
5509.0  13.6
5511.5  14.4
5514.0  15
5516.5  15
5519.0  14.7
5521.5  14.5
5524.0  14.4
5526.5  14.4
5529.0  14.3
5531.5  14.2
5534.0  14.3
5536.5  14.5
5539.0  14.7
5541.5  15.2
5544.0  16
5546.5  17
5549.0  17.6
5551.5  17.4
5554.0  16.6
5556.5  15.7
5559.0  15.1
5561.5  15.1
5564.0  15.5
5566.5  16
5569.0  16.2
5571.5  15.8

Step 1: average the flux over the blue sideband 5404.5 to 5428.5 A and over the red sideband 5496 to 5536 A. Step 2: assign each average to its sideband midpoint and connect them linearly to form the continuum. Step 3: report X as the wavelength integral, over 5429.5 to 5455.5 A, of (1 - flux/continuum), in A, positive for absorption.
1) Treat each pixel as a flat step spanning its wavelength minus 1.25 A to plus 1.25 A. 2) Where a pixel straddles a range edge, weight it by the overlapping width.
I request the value 1.0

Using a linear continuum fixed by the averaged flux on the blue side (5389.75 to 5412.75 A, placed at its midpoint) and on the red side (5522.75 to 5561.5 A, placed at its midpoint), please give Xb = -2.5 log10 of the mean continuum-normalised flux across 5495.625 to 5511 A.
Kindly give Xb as 0.158 mag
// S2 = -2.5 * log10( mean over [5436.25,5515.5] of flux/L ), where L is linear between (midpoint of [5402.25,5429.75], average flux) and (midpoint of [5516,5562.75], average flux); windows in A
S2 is 0.09 mag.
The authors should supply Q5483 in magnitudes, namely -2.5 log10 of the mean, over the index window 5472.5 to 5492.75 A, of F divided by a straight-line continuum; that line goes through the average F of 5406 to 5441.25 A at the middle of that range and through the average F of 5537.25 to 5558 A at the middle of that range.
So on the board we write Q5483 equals 0.115 mag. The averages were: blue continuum 15.3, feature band 14.1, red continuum 16.2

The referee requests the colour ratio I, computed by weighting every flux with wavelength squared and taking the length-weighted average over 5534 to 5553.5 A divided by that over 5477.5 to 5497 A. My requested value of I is 1.1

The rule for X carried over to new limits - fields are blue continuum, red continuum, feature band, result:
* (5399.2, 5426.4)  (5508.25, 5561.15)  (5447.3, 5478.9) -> 2.23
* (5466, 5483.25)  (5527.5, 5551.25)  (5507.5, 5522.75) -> 0.38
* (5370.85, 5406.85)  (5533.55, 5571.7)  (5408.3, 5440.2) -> 0.84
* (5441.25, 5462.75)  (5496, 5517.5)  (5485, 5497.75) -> -0.61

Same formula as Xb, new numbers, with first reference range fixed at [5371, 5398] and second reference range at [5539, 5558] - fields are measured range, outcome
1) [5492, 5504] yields 0.141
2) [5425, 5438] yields 0.048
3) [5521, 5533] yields 0.135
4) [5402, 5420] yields 0.003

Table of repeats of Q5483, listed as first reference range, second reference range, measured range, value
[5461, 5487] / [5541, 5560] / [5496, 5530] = 0.089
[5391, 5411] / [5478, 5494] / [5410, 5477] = 0.032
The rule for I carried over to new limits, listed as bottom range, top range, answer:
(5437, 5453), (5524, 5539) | 1.02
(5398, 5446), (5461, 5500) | 0.96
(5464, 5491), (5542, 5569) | 1.18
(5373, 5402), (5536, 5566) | 1.08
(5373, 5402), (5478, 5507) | 0.93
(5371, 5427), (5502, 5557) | 1.00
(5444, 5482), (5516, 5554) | 1.09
